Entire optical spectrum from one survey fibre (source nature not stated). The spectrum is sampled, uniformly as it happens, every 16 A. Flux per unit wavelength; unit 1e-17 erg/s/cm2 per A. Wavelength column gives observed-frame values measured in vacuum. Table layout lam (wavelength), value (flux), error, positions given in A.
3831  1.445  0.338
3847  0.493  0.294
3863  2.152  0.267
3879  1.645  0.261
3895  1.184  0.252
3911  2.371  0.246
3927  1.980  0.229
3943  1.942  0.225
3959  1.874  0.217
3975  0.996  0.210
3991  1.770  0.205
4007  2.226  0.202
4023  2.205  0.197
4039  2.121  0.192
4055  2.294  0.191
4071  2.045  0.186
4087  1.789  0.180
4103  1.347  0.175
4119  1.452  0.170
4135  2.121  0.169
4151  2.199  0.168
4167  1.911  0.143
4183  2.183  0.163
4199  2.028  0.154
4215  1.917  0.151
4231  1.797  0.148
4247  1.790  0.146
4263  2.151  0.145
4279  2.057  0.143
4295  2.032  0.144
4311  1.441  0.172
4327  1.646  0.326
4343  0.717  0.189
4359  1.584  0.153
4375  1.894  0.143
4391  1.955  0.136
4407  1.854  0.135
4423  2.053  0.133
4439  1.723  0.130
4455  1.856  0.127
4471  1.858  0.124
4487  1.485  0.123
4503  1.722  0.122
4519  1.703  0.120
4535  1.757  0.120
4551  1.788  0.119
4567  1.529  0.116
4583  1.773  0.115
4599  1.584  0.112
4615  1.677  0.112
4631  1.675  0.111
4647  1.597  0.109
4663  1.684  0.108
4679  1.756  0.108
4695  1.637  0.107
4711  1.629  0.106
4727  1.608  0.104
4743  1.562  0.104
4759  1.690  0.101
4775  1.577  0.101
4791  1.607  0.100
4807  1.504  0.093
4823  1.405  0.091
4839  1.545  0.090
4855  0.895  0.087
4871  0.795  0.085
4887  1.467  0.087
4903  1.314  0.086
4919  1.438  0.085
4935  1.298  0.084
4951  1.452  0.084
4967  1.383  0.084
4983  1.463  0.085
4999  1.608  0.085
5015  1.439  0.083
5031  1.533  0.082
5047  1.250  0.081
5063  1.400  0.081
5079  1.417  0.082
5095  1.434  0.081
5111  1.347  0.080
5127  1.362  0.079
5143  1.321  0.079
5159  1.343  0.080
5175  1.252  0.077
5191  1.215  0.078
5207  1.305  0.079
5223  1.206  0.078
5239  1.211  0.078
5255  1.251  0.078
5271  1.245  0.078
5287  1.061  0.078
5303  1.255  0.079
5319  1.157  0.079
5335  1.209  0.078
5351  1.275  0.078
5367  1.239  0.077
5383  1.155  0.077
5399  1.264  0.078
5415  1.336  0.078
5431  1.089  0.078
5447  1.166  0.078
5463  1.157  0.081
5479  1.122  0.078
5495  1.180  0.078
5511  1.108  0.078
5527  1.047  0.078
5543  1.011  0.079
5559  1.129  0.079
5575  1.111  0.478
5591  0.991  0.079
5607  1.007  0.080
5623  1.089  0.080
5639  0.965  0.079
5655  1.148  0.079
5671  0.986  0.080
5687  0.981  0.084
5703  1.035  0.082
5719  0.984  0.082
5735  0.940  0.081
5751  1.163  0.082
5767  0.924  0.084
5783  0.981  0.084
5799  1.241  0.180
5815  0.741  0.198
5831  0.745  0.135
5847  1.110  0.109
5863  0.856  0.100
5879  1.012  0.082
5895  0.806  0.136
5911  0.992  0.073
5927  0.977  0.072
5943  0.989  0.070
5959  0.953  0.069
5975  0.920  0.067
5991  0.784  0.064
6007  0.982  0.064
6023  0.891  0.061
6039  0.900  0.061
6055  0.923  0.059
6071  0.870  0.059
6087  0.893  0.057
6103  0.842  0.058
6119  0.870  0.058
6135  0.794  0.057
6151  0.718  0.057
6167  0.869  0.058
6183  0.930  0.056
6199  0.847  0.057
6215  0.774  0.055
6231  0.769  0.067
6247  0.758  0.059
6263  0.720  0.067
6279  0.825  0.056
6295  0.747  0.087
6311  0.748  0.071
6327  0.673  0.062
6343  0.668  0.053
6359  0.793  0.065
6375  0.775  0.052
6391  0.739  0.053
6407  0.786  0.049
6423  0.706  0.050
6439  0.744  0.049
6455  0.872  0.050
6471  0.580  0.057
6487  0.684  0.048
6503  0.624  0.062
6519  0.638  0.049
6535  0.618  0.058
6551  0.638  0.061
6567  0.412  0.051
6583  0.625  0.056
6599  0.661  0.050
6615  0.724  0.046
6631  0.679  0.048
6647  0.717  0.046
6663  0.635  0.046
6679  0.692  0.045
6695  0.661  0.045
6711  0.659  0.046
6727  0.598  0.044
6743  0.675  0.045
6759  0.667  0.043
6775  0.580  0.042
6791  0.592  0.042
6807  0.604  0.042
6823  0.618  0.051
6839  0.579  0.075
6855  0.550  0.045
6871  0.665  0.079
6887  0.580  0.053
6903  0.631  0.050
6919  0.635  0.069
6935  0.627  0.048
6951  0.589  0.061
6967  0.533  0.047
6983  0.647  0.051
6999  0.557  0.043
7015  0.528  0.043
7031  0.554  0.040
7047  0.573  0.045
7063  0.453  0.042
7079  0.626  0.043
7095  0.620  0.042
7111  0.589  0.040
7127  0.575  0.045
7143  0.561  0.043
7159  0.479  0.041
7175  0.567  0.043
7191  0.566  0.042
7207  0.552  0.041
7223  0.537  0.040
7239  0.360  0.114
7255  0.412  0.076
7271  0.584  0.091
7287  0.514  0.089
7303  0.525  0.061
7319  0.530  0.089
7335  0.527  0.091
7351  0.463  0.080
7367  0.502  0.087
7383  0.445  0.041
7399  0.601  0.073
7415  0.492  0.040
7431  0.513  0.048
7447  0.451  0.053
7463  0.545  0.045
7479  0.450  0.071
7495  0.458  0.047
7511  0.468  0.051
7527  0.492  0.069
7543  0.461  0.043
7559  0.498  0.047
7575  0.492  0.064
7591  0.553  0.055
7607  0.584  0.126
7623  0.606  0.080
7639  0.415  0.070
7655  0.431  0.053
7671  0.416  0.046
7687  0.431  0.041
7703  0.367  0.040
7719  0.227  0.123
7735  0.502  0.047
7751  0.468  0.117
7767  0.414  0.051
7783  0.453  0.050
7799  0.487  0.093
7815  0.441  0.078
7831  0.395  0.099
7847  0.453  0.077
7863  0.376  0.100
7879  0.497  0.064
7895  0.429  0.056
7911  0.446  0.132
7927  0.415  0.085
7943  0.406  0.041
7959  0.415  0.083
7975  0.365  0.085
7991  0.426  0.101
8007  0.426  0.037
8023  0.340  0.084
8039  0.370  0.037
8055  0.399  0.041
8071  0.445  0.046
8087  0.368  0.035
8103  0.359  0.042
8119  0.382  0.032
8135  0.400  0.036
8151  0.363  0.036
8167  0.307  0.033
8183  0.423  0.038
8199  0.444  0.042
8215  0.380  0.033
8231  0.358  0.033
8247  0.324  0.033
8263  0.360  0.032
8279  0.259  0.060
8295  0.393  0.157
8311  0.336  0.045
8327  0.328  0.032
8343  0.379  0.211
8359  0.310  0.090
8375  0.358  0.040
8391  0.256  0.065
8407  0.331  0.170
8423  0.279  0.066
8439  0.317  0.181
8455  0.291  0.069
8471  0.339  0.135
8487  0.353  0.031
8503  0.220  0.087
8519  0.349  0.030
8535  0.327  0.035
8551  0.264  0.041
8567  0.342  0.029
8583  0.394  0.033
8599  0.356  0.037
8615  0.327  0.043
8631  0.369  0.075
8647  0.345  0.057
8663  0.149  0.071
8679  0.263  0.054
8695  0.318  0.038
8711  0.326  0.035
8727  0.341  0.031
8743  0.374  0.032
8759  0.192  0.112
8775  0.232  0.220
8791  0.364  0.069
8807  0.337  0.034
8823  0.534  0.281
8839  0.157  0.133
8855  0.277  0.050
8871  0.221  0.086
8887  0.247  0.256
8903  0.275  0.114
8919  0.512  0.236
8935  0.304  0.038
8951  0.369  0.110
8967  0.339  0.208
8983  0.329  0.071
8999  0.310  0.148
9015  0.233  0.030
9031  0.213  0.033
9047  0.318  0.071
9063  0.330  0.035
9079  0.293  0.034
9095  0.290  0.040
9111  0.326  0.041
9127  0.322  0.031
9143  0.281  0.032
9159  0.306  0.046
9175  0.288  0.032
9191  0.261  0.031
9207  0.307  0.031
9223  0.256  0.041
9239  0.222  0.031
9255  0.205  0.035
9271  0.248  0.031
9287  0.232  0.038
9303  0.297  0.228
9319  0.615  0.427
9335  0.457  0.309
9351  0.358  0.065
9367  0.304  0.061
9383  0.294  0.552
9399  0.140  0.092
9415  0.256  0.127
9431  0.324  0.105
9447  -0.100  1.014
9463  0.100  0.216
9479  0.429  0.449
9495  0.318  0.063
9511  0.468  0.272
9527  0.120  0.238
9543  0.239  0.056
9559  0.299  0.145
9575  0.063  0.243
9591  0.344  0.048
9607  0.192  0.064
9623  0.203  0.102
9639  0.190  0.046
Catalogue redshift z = 0.000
